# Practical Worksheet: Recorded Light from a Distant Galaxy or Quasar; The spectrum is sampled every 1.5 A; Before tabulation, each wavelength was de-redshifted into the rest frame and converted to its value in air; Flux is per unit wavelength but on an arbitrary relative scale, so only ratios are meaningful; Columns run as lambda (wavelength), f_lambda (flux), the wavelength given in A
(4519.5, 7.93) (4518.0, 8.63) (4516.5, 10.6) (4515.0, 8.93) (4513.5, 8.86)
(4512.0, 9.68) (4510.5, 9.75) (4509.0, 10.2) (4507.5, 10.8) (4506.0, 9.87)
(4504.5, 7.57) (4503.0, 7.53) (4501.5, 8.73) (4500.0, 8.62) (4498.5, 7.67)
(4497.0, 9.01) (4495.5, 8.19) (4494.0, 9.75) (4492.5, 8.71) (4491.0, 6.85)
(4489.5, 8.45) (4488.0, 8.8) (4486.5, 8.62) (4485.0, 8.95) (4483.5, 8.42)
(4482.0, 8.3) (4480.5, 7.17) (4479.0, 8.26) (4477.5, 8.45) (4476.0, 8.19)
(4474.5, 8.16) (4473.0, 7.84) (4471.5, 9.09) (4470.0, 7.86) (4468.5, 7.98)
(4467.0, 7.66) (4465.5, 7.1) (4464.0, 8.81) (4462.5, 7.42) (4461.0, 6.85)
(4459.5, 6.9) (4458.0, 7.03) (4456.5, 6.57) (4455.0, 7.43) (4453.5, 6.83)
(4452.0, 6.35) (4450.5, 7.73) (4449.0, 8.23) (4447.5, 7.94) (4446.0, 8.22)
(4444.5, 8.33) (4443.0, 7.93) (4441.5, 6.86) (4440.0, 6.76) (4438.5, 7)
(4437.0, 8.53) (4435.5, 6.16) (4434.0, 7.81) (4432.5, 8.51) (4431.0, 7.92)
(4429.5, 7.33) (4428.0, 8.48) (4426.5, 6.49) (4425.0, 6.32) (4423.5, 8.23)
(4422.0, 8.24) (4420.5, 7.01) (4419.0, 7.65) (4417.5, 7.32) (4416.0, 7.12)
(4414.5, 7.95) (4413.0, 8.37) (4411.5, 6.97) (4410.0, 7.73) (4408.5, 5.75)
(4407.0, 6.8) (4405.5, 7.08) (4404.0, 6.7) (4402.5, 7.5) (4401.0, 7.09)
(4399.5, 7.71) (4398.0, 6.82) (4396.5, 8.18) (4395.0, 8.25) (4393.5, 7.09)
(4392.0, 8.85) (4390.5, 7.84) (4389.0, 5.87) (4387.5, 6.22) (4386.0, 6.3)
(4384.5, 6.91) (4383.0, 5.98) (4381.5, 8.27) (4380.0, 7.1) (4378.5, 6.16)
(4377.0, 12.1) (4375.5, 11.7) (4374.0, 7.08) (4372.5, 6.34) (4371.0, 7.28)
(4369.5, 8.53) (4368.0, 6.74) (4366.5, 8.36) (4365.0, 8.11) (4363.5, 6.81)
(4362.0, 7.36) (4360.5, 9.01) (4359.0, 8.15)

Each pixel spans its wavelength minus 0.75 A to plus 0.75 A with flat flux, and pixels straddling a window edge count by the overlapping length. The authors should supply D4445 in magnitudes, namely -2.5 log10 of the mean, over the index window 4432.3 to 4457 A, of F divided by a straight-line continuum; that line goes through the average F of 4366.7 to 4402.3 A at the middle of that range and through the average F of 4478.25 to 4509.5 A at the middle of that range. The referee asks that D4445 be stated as 0.093 mag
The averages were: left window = 7.59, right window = 8.58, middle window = 7.47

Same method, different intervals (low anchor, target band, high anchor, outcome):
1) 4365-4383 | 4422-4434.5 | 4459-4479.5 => 0.04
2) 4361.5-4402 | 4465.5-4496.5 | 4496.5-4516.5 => 0.07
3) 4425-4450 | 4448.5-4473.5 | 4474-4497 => 0.07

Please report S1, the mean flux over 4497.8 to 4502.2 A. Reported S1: 8.34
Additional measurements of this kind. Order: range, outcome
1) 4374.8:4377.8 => 11.8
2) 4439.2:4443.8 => 7.19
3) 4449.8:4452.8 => 7.02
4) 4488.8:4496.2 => 8.39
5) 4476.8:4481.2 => 7.96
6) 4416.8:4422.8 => 7.56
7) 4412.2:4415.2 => 8.14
